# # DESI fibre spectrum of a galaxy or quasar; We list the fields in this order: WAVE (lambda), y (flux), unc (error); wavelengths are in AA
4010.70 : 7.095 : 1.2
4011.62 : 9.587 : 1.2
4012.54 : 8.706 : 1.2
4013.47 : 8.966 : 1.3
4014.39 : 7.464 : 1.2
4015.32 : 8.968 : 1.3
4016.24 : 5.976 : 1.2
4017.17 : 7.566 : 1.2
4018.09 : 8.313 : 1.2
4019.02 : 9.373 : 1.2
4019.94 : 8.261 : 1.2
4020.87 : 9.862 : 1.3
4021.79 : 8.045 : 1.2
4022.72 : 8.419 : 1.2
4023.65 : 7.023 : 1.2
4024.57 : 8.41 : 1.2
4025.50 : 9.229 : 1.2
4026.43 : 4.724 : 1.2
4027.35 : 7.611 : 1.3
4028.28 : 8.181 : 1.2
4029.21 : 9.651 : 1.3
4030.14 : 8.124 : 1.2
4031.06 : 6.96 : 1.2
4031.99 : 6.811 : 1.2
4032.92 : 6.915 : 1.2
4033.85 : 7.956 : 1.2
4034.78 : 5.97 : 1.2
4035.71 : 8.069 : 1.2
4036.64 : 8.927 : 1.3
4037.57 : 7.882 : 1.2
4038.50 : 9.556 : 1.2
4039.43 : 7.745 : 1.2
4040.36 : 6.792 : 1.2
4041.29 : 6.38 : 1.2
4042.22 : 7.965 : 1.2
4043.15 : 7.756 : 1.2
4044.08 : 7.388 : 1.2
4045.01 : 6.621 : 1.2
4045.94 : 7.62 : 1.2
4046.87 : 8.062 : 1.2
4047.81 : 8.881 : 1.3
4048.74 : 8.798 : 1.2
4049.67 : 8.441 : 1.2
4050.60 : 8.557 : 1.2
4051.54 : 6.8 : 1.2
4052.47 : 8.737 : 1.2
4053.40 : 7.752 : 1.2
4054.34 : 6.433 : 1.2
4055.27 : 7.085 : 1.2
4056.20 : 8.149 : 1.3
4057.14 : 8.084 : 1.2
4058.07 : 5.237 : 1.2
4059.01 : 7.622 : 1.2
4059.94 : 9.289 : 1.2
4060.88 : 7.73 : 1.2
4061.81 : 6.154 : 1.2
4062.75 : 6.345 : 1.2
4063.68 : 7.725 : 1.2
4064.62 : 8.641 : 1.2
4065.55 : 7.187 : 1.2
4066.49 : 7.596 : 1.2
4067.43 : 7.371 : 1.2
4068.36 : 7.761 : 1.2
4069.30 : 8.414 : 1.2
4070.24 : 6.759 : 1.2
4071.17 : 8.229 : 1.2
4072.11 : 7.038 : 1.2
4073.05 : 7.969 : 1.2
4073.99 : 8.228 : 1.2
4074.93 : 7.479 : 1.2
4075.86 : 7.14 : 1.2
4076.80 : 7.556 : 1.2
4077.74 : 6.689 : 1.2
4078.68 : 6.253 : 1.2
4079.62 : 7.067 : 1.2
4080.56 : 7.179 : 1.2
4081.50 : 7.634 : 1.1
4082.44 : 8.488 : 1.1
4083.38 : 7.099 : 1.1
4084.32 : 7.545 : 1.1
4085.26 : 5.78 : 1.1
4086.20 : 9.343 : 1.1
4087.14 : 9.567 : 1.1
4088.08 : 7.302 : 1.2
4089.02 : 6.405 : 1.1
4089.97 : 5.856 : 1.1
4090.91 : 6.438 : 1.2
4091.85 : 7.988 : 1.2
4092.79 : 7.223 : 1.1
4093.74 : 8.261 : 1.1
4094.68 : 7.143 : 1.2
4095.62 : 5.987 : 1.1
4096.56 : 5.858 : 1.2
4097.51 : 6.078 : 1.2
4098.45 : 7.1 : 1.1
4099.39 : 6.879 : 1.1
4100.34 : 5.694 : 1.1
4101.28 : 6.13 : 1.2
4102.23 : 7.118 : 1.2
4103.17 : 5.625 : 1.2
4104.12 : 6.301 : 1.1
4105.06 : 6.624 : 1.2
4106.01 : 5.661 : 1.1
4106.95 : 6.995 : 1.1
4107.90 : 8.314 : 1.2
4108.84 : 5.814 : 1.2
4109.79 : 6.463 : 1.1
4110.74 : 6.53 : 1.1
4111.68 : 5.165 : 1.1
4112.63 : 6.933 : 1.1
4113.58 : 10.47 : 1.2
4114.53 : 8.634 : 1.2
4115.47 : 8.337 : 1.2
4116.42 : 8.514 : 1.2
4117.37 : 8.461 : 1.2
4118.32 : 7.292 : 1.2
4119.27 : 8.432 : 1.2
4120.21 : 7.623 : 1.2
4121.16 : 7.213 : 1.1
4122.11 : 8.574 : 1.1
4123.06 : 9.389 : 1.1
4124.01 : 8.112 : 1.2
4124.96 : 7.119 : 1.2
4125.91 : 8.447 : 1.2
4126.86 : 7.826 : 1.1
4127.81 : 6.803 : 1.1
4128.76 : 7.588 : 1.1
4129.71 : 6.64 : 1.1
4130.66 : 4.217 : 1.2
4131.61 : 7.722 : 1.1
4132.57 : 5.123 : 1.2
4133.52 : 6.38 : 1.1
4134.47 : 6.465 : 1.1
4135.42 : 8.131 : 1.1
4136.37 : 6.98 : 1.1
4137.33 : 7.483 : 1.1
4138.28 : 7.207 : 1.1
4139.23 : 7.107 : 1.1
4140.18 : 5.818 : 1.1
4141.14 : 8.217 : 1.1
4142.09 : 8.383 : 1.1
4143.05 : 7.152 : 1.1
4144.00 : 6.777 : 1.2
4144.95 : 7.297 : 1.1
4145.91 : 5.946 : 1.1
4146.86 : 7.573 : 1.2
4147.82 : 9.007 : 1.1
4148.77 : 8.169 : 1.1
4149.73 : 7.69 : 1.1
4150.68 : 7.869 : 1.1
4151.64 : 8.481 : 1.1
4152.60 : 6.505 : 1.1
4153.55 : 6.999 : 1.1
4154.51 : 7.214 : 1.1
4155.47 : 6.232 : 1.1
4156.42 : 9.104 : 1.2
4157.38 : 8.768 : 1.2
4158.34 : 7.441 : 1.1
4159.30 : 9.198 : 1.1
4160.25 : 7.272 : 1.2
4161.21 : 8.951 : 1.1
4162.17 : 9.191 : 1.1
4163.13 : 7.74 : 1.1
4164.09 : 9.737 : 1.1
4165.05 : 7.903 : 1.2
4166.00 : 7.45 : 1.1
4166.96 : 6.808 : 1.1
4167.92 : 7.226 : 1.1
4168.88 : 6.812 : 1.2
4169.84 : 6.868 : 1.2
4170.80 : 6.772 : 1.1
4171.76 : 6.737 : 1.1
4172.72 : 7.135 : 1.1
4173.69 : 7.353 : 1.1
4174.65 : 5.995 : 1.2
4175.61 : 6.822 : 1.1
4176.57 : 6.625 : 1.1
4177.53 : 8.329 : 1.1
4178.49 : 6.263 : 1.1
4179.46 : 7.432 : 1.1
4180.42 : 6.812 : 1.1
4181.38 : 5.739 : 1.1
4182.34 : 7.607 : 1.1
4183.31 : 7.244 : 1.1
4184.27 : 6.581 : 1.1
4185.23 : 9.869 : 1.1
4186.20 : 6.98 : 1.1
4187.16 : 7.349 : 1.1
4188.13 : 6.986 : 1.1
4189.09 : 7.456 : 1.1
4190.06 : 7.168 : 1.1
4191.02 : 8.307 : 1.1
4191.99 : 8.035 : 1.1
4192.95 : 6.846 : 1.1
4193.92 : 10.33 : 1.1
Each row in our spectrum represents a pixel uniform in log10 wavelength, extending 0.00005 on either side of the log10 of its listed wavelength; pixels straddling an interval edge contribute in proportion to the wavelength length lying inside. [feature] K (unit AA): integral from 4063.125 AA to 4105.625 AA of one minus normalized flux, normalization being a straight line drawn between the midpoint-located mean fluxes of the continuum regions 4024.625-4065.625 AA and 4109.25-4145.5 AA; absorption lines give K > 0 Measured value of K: 1.9 AA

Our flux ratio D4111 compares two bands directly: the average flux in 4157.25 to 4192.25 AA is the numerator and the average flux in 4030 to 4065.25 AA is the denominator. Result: 0.98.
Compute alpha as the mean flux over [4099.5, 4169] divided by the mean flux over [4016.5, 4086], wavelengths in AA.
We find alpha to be 0.97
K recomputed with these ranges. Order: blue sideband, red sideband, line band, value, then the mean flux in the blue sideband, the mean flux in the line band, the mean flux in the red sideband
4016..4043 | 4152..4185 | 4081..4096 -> 0.5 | 7.83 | 7.39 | 7.4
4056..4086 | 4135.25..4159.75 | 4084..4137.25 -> 2.4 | 7.43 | 7.15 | 7.56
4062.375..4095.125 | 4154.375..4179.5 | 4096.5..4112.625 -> 2.3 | 7.45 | 6.4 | 7.54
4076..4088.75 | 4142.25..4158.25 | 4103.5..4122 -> 0.4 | 7.47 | 7.37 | 7.56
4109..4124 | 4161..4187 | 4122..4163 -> 0.6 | 7.83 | 7.49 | 7.35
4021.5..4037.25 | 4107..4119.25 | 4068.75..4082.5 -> 0.3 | 7.7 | 7.44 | 7.58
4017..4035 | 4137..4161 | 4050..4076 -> 0.8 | 7.9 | 7.56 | 7.57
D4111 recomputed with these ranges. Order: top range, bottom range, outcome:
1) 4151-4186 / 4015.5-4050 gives 0.95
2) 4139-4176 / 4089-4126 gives 1.05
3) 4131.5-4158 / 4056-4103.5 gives 1.01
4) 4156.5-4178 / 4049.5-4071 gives 1.01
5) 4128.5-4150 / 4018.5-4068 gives 0.91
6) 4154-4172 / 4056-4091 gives 1.05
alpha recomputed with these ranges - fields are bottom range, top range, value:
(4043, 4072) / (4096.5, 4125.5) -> 0.95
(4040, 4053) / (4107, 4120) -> 0.98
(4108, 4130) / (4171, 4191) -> 0.93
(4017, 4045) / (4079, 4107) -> 0.88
